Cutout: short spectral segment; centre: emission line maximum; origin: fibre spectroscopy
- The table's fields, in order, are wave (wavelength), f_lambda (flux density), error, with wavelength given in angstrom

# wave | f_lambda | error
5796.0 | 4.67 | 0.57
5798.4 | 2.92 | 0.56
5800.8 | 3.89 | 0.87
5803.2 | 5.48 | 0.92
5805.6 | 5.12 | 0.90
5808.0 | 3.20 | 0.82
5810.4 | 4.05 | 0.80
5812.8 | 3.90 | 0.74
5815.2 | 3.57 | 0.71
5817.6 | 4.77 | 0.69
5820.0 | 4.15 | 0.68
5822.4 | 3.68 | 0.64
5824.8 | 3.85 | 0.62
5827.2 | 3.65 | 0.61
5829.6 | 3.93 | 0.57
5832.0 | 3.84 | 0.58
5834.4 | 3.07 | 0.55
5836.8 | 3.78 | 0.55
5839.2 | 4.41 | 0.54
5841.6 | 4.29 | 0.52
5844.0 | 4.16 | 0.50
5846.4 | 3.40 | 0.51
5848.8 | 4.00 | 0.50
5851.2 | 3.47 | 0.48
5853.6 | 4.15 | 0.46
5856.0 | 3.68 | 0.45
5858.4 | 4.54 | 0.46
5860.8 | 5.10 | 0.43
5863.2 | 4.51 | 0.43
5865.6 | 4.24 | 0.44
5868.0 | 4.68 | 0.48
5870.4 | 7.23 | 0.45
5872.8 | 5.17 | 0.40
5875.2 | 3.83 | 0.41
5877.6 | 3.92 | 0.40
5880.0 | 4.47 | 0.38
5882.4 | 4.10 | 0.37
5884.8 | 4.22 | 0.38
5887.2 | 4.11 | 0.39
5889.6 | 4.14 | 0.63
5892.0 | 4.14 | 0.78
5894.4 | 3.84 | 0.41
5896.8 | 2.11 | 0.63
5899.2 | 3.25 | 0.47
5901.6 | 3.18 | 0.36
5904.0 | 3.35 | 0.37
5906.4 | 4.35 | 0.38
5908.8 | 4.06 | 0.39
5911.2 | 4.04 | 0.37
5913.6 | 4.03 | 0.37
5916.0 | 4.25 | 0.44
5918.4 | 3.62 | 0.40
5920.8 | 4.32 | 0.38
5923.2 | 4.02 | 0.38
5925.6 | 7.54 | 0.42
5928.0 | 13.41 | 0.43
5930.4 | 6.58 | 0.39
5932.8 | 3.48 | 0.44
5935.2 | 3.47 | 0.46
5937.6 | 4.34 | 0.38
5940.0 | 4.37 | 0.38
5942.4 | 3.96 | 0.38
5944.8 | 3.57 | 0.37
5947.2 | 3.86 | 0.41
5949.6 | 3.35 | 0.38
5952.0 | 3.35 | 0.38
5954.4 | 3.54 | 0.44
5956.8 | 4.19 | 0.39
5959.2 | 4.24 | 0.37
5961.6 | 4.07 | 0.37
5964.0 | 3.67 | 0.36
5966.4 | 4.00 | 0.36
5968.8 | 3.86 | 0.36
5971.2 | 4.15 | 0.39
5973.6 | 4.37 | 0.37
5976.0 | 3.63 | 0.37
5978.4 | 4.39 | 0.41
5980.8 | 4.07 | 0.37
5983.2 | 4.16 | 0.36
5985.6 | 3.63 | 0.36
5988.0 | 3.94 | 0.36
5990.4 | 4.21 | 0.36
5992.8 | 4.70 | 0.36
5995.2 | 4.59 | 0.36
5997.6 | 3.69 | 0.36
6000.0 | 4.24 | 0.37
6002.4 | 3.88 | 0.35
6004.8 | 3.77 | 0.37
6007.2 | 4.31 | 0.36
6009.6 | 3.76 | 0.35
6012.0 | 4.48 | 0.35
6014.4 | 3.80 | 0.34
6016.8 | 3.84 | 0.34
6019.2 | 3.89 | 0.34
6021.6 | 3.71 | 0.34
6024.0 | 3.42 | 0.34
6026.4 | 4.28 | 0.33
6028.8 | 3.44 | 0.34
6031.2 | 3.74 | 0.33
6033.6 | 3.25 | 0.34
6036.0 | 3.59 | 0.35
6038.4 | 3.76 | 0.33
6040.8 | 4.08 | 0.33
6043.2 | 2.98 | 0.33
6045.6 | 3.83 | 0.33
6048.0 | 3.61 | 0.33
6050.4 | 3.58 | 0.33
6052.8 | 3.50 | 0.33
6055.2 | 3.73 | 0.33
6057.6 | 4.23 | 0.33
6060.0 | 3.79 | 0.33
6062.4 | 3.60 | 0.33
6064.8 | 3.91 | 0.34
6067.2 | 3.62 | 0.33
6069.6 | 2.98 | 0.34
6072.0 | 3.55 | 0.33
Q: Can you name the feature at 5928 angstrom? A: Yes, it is [O III]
